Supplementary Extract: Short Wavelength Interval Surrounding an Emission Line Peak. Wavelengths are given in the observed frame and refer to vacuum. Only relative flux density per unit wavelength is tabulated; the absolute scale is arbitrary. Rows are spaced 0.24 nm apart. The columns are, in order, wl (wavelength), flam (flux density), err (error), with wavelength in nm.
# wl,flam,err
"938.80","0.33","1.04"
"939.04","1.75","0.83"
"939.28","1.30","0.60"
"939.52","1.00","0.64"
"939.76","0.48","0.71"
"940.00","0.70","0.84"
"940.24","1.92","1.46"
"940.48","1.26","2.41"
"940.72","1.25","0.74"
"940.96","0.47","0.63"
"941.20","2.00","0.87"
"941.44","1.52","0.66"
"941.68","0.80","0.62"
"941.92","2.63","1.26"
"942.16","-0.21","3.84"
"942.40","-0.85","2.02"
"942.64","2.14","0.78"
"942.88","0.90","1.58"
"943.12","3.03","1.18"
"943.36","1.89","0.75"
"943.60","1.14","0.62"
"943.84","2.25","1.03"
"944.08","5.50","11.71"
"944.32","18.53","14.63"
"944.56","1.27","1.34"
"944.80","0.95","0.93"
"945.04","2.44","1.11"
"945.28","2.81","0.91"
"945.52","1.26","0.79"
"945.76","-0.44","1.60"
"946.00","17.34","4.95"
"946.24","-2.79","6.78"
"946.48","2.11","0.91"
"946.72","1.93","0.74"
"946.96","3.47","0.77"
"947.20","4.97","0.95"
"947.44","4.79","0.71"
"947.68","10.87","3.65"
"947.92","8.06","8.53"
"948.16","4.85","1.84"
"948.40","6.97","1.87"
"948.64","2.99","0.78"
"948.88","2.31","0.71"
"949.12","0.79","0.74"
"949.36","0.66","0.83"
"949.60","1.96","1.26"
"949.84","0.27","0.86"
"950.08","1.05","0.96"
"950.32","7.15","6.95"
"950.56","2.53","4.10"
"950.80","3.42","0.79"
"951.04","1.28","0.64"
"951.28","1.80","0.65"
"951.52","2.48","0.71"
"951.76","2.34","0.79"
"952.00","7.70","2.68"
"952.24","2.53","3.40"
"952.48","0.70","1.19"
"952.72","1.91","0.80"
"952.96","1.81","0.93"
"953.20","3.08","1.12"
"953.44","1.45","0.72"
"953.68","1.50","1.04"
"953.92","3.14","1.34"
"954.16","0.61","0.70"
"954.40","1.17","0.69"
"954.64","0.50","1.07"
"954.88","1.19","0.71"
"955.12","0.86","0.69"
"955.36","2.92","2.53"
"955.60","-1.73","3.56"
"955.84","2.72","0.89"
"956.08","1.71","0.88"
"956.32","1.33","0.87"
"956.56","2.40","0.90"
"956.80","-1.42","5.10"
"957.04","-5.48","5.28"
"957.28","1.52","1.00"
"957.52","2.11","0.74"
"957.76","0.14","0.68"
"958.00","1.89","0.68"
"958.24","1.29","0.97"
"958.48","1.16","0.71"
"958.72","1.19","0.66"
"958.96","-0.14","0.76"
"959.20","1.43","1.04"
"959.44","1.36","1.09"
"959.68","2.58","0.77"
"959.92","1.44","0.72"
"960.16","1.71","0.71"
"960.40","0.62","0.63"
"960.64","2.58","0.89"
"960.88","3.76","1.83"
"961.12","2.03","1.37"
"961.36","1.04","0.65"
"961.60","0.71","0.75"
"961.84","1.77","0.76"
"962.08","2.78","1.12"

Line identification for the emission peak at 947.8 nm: [O II]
